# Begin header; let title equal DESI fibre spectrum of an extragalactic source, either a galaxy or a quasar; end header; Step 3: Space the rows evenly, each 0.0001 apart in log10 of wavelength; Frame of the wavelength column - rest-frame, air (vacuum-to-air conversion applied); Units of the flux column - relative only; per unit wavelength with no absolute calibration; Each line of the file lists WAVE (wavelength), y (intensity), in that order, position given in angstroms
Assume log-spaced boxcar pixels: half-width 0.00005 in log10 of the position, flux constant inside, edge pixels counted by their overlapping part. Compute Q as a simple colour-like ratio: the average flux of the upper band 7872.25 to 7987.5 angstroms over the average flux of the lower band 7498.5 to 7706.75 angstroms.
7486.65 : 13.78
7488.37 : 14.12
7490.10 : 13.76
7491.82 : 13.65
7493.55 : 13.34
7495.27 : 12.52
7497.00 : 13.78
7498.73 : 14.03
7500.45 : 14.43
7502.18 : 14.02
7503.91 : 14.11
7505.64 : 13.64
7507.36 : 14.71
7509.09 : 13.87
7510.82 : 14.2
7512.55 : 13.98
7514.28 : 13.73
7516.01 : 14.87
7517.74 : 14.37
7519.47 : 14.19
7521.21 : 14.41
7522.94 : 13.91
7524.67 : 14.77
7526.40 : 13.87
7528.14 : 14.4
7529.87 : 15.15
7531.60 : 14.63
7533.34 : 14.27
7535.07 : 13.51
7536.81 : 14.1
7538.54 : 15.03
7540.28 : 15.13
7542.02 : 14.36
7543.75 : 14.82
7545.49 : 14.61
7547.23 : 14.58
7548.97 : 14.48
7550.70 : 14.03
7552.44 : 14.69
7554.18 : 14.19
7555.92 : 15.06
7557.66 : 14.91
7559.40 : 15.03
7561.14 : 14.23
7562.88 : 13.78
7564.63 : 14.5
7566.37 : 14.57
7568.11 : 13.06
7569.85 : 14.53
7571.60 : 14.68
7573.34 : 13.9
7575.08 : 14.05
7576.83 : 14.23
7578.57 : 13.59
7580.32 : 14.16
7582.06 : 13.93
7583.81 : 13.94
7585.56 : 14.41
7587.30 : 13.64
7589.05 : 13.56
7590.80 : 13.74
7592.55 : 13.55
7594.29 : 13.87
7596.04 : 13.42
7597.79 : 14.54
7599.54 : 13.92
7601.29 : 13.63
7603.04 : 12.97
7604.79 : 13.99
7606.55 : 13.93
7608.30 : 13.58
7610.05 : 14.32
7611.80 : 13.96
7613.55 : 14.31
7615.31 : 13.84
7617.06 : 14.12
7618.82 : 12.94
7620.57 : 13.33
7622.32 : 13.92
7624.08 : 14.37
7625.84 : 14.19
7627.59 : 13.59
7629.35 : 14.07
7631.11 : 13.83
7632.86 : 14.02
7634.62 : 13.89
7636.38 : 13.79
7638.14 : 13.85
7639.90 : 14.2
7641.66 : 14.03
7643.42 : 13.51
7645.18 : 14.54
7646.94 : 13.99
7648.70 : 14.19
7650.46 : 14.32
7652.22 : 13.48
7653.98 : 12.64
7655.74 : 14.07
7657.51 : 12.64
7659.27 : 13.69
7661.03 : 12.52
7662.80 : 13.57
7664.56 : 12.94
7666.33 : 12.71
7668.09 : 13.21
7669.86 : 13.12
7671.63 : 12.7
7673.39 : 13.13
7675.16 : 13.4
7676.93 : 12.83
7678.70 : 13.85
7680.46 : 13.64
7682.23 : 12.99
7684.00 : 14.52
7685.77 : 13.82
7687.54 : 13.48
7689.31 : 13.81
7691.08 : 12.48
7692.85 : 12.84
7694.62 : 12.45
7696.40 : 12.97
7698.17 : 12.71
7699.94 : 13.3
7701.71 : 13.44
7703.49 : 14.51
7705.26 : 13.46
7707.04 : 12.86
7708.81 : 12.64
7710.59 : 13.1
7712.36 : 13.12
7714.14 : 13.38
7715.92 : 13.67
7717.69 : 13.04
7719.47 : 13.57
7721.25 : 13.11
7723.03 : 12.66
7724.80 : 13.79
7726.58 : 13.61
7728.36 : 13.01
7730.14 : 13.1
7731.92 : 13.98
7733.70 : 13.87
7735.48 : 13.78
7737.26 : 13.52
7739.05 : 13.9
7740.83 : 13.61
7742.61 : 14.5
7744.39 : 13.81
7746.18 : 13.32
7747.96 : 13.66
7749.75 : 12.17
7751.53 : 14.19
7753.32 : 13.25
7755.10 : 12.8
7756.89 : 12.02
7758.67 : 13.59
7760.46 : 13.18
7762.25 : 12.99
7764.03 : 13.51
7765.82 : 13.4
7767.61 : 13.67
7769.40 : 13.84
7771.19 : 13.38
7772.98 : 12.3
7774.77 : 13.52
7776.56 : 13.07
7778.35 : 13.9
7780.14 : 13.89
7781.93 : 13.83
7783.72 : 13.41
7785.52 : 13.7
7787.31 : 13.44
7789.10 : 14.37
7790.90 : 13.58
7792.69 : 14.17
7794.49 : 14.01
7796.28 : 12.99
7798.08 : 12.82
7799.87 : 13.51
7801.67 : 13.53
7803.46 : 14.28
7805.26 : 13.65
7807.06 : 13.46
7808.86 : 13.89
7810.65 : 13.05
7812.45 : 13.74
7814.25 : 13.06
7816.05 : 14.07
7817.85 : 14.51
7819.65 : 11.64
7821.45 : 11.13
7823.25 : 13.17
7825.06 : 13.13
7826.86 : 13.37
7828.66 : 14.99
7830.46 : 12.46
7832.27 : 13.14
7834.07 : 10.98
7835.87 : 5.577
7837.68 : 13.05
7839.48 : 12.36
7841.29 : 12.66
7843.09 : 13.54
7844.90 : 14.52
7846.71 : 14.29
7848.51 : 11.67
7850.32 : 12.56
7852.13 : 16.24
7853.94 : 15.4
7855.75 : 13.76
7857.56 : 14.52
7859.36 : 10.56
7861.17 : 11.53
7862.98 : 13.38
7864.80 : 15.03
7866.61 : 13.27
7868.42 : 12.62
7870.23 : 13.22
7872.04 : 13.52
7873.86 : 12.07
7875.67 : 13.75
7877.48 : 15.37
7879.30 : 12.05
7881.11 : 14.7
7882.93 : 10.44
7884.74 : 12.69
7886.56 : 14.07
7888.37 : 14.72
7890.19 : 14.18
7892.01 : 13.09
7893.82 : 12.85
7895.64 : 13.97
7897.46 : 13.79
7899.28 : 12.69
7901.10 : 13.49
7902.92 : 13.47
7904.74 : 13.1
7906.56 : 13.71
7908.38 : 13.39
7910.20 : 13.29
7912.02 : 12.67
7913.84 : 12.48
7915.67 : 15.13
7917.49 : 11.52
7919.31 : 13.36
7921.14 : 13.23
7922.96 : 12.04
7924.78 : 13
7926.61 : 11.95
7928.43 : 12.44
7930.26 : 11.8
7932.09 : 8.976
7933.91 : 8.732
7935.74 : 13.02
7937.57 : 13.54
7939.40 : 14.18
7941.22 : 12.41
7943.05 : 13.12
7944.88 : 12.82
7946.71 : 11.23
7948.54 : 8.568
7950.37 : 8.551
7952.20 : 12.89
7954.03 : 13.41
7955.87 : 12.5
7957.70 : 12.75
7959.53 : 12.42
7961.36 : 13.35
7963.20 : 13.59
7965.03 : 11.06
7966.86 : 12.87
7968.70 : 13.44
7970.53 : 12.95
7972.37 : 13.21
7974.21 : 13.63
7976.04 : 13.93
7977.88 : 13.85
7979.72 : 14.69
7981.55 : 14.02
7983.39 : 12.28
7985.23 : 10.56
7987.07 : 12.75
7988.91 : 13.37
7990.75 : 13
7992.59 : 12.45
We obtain 0.92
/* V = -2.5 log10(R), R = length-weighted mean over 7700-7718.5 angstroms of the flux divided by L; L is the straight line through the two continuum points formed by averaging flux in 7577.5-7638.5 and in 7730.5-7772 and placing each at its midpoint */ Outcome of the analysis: 0.02 mag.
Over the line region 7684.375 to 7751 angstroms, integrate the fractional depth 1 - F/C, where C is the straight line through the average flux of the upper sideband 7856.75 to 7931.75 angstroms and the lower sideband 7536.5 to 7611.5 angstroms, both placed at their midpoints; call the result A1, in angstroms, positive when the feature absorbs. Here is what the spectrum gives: 1.54 angstroms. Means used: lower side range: 14.2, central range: 13.4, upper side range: 13.1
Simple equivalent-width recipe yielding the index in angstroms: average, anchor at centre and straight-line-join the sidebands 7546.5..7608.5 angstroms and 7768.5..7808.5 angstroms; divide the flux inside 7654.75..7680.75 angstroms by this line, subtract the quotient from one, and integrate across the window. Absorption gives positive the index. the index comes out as 1.3 angstroms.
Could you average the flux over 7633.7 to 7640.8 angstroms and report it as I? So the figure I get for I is 13.9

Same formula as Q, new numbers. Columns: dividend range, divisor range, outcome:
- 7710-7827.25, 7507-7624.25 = 0.95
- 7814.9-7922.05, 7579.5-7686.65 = 0.96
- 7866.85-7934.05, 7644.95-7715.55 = 0.97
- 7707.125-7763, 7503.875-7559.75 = 0.93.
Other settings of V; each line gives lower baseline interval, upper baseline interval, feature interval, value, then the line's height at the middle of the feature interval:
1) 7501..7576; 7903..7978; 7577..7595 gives 0.02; 14.1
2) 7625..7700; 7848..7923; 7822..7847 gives 0.06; 13.4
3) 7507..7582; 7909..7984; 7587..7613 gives 0.02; 14.1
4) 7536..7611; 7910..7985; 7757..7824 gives -0.02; 13.2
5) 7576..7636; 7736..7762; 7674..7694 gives 0.02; 13.6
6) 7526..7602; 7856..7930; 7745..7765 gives 0.04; 13.6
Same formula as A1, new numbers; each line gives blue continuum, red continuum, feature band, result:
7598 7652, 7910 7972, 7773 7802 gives -1.1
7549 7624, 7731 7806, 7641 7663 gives 0.3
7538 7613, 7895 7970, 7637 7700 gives 1.6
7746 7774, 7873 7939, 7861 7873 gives -0.3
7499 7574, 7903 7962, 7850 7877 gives -1.6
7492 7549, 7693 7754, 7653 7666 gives 0.5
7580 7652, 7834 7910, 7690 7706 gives 0.6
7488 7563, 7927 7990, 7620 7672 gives 0.4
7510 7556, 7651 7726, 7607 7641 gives -0.4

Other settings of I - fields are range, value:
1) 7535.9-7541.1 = 14.7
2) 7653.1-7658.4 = 13.1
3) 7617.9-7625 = 13.6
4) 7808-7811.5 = 13.5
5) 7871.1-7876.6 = 13.1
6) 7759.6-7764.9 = 13.2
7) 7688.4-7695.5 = 12.9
